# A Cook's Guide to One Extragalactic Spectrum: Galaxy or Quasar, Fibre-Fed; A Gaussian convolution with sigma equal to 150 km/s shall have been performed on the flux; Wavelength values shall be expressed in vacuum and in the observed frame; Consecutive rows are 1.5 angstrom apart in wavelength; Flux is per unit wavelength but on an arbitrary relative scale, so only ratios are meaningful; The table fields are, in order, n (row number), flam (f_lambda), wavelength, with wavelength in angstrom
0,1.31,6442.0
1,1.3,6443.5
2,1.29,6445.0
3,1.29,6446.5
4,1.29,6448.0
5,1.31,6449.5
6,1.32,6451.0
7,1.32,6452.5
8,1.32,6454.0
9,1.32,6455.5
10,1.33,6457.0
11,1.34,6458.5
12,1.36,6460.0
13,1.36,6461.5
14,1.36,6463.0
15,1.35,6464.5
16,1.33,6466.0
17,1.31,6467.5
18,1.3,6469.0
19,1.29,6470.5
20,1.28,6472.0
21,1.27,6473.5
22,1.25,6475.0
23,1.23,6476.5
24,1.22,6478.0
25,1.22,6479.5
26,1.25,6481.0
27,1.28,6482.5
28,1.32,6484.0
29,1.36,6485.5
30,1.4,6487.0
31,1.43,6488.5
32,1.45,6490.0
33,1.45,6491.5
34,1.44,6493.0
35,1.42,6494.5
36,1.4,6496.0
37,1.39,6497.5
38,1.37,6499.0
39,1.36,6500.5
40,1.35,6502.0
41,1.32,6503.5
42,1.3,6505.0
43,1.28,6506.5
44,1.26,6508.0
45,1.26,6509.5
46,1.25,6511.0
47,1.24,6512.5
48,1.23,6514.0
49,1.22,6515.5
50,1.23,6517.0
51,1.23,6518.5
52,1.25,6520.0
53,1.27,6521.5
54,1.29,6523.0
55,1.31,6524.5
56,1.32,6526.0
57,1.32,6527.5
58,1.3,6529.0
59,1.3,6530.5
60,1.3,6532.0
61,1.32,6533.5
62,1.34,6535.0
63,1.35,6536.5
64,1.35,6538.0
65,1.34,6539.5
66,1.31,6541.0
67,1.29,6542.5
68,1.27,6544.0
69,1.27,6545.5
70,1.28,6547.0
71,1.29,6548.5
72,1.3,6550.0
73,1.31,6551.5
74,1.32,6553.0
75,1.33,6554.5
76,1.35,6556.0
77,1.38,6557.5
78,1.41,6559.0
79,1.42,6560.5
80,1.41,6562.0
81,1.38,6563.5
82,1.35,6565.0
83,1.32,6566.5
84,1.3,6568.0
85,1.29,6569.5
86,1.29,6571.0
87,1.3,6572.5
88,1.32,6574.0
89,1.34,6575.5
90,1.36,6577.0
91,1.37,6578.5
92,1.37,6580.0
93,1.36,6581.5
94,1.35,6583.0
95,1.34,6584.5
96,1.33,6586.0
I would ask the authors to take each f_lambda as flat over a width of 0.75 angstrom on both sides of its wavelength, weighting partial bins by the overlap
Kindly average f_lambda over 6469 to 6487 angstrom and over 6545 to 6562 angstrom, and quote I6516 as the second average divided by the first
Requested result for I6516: 1.0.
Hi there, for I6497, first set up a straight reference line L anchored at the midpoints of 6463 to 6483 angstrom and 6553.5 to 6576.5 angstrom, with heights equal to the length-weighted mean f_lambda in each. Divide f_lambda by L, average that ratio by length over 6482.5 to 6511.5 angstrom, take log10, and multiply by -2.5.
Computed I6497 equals -0.05 mag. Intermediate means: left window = 1.28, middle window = 1.36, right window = 1.35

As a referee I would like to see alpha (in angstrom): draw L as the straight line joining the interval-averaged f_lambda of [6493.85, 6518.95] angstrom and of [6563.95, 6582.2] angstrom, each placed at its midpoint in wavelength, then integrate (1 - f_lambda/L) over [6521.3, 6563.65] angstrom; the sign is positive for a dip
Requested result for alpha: -0.2 angstrom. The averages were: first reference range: 1.3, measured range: 1.33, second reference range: 1.33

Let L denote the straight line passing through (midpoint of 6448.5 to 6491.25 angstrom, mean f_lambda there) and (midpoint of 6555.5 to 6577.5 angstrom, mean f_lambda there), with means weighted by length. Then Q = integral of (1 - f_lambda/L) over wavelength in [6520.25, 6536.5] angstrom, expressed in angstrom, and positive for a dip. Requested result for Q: 0.35 angstrom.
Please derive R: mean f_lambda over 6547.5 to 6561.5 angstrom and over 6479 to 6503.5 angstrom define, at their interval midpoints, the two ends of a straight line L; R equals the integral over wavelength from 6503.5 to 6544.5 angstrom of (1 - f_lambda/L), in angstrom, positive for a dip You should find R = 2.1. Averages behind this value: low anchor 1.37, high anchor 1.35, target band 1.29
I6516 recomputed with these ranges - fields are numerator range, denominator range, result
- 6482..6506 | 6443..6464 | 1.04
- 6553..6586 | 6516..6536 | 1.04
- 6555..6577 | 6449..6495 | 1.01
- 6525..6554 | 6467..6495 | 0.99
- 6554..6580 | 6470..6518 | 1.03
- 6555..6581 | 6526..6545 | 1.03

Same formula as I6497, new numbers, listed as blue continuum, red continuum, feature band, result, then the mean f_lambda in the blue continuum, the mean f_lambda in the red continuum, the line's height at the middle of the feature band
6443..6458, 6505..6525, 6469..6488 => 0.00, 1.31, 1.26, 1.29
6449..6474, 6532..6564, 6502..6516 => 0.05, 1.32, 1.33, 1.33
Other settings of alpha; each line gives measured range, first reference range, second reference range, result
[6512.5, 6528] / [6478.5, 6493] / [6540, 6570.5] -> 0.9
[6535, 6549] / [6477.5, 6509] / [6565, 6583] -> 0.3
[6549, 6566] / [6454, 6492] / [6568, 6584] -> -0.3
